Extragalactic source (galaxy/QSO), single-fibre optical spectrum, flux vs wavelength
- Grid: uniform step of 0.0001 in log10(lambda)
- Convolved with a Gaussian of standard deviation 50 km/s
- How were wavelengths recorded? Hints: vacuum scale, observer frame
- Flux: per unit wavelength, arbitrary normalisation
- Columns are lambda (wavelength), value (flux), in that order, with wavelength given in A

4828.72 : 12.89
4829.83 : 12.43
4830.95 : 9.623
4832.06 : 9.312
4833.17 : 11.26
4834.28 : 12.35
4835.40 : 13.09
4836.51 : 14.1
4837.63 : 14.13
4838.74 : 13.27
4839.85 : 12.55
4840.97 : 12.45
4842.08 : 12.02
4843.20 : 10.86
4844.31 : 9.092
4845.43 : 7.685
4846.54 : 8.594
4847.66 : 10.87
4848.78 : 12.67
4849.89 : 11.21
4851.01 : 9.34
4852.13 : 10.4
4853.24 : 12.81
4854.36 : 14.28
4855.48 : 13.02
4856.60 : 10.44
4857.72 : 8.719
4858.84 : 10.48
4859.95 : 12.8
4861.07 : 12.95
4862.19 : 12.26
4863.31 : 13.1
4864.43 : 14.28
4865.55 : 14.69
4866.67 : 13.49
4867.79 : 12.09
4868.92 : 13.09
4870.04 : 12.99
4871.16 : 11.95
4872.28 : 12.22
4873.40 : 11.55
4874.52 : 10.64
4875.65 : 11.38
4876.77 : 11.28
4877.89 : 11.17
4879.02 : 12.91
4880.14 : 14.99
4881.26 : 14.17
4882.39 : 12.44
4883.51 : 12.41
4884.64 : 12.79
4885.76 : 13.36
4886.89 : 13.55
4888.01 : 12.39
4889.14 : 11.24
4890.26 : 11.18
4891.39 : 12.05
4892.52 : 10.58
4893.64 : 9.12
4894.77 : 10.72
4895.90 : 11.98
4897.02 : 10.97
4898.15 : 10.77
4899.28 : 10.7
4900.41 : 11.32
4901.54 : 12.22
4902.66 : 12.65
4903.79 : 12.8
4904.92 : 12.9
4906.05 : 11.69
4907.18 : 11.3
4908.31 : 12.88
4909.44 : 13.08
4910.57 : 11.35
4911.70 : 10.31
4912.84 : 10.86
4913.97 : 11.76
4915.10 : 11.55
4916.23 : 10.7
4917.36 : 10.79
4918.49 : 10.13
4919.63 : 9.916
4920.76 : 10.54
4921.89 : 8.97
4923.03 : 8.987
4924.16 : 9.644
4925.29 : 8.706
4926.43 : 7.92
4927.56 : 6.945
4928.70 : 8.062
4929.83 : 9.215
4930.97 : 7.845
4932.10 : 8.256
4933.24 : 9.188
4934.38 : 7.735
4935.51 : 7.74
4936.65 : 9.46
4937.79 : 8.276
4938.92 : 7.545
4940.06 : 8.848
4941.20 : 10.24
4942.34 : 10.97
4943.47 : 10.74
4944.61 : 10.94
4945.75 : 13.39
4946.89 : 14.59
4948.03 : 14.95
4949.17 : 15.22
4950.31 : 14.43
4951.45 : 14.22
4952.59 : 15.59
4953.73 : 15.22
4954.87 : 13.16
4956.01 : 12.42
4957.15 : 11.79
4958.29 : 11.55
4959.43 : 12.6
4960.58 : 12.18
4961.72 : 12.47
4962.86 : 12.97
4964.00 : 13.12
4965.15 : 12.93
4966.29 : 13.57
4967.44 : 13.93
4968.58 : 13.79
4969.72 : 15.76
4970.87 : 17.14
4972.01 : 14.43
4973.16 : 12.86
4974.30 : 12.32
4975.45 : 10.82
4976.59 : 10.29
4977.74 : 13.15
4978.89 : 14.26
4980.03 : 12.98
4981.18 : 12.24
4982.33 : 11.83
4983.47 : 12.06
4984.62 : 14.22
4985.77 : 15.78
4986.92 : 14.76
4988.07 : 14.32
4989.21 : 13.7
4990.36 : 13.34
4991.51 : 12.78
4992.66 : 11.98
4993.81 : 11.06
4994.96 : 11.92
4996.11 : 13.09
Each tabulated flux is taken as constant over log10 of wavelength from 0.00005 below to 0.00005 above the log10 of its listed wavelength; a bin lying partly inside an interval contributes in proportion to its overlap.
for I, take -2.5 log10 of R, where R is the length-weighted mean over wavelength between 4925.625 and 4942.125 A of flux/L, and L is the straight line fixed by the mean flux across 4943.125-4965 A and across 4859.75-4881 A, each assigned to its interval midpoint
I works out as 0.48 mag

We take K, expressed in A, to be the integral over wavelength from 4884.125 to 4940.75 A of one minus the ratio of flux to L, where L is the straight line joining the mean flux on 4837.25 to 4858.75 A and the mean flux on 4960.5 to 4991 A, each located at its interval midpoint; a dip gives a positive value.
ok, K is 8.41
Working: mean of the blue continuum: 11.2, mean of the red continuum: 13.4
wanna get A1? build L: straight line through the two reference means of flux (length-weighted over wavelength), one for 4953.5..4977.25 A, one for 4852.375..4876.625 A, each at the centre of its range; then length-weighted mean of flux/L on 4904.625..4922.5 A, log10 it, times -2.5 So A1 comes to 0.14 mag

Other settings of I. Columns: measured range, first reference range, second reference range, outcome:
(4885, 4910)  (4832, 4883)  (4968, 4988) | 0.06 mag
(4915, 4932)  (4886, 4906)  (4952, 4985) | 0.30 mag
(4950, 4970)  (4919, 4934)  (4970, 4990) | -0.15 mag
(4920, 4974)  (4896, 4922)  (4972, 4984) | 0.04 mag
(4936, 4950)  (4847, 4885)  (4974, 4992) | 0.13 mag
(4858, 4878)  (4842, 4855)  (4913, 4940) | -0.19 mag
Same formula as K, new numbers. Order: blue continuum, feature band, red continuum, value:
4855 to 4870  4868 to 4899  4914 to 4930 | -1.6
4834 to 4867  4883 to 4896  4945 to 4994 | 0.7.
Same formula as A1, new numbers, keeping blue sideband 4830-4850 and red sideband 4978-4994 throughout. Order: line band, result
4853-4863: -0.03 mag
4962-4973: -0.08 mag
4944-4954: -0.11 mag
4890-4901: 0.11 mag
